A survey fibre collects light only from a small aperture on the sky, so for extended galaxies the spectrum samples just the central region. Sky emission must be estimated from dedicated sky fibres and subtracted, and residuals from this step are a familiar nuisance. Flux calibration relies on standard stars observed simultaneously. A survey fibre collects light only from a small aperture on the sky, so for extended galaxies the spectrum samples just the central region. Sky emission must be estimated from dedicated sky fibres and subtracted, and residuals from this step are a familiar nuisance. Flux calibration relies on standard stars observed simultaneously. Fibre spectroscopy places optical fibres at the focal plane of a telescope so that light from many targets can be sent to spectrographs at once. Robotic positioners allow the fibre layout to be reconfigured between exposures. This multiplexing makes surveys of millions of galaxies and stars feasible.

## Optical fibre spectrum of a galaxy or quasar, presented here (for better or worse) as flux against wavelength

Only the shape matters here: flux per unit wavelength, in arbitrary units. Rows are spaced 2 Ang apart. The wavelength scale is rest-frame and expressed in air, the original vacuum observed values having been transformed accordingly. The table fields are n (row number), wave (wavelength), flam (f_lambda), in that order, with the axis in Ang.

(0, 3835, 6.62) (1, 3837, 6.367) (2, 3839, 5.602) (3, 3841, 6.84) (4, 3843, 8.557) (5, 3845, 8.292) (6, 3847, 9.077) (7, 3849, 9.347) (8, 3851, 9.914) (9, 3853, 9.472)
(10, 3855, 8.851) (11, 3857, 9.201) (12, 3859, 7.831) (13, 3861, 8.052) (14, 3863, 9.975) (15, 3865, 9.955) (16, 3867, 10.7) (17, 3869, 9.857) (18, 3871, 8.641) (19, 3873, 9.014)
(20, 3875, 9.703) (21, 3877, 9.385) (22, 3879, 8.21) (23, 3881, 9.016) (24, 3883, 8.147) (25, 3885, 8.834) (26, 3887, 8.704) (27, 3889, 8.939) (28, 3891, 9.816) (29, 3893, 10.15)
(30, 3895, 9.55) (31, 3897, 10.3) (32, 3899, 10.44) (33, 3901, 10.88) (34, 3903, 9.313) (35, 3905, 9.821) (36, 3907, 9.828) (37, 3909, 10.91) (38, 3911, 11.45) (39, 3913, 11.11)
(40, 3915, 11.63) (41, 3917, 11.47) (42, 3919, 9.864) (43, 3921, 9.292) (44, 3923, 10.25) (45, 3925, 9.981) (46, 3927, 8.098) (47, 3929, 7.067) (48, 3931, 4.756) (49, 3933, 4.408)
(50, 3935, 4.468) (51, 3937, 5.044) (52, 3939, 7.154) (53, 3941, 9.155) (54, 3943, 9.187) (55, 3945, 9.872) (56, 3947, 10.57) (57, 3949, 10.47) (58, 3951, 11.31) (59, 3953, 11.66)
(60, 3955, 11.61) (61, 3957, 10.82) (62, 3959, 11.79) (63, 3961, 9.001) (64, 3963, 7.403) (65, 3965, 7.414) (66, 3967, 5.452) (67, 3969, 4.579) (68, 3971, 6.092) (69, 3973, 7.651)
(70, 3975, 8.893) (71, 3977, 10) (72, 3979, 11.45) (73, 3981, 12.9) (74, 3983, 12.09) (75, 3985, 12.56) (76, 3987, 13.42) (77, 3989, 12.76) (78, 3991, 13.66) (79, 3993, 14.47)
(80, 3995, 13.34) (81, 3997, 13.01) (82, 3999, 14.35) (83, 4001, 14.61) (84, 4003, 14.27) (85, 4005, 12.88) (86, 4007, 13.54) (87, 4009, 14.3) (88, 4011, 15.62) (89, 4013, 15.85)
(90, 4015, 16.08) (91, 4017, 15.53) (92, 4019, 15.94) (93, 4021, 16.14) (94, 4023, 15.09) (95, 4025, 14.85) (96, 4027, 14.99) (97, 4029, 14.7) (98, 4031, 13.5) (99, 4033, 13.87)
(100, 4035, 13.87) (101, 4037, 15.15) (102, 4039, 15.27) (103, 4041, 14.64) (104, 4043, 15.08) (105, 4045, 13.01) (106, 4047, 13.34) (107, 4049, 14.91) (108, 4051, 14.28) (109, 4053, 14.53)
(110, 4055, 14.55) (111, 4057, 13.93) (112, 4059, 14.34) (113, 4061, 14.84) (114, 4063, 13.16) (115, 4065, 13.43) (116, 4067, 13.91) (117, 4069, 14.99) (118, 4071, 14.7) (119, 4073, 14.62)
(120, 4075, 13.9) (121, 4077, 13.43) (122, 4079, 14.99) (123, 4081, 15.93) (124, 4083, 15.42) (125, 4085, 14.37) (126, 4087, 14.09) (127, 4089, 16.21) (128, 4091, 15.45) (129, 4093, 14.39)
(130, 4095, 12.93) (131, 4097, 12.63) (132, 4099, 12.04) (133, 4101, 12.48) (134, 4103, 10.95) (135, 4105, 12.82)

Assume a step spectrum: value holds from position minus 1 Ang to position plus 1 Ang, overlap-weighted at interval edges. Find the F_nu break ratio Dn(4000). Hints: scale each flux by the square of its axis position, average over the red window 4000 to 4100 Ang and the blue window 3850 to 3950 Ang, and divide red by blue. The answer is 1.70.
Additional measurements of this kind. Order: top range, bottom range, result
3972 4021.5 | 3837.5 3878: 1.62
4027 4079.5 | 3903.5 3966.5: 1.64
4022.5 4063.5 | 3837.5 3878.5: 1.78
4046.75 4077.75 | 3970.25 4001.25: 1.24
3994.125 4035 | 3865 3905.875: 1.64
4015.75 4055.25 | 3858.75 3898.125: 1.71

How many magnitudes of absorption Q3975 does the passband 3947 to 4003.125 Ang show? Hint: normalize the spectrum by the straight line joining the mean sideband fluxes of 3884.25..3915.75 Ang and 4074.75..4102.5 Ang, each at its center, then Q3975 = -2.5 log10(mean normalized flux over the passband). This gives 0.08 mag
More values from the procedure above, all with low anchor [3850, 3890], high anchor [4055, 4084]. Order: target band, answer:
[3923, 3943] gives 0.47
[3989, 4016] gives -0.13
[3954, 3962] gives 0.06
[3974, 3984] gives 0.09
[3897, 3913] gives -0.04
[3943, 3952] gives 0.08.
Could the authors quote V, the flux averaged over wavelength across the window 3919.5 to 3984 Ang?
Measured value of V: 8.76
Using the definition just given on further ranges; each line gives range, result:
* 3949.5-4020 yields 11.9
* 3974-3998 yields 12.4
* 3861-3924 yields 9.82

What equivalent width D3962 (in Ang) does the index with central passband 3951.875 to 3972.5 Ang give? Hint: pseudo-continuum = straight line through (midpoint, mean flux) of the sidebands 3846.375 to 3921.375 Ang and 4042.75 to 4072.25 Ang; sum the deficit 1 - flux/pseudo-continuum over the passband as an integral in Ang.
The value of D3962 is 5.44 Ang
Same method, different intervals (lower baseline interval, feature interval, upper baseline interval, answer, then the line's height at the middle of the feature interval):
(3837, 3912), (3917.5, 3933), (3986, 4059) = 3.8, 11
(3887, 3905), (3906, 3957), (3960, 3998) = 4.0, 10.1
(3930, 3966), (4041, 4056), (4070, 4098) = -1.5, 13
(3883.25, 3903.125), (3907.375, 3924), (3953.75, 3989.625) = -1.8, 9.68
